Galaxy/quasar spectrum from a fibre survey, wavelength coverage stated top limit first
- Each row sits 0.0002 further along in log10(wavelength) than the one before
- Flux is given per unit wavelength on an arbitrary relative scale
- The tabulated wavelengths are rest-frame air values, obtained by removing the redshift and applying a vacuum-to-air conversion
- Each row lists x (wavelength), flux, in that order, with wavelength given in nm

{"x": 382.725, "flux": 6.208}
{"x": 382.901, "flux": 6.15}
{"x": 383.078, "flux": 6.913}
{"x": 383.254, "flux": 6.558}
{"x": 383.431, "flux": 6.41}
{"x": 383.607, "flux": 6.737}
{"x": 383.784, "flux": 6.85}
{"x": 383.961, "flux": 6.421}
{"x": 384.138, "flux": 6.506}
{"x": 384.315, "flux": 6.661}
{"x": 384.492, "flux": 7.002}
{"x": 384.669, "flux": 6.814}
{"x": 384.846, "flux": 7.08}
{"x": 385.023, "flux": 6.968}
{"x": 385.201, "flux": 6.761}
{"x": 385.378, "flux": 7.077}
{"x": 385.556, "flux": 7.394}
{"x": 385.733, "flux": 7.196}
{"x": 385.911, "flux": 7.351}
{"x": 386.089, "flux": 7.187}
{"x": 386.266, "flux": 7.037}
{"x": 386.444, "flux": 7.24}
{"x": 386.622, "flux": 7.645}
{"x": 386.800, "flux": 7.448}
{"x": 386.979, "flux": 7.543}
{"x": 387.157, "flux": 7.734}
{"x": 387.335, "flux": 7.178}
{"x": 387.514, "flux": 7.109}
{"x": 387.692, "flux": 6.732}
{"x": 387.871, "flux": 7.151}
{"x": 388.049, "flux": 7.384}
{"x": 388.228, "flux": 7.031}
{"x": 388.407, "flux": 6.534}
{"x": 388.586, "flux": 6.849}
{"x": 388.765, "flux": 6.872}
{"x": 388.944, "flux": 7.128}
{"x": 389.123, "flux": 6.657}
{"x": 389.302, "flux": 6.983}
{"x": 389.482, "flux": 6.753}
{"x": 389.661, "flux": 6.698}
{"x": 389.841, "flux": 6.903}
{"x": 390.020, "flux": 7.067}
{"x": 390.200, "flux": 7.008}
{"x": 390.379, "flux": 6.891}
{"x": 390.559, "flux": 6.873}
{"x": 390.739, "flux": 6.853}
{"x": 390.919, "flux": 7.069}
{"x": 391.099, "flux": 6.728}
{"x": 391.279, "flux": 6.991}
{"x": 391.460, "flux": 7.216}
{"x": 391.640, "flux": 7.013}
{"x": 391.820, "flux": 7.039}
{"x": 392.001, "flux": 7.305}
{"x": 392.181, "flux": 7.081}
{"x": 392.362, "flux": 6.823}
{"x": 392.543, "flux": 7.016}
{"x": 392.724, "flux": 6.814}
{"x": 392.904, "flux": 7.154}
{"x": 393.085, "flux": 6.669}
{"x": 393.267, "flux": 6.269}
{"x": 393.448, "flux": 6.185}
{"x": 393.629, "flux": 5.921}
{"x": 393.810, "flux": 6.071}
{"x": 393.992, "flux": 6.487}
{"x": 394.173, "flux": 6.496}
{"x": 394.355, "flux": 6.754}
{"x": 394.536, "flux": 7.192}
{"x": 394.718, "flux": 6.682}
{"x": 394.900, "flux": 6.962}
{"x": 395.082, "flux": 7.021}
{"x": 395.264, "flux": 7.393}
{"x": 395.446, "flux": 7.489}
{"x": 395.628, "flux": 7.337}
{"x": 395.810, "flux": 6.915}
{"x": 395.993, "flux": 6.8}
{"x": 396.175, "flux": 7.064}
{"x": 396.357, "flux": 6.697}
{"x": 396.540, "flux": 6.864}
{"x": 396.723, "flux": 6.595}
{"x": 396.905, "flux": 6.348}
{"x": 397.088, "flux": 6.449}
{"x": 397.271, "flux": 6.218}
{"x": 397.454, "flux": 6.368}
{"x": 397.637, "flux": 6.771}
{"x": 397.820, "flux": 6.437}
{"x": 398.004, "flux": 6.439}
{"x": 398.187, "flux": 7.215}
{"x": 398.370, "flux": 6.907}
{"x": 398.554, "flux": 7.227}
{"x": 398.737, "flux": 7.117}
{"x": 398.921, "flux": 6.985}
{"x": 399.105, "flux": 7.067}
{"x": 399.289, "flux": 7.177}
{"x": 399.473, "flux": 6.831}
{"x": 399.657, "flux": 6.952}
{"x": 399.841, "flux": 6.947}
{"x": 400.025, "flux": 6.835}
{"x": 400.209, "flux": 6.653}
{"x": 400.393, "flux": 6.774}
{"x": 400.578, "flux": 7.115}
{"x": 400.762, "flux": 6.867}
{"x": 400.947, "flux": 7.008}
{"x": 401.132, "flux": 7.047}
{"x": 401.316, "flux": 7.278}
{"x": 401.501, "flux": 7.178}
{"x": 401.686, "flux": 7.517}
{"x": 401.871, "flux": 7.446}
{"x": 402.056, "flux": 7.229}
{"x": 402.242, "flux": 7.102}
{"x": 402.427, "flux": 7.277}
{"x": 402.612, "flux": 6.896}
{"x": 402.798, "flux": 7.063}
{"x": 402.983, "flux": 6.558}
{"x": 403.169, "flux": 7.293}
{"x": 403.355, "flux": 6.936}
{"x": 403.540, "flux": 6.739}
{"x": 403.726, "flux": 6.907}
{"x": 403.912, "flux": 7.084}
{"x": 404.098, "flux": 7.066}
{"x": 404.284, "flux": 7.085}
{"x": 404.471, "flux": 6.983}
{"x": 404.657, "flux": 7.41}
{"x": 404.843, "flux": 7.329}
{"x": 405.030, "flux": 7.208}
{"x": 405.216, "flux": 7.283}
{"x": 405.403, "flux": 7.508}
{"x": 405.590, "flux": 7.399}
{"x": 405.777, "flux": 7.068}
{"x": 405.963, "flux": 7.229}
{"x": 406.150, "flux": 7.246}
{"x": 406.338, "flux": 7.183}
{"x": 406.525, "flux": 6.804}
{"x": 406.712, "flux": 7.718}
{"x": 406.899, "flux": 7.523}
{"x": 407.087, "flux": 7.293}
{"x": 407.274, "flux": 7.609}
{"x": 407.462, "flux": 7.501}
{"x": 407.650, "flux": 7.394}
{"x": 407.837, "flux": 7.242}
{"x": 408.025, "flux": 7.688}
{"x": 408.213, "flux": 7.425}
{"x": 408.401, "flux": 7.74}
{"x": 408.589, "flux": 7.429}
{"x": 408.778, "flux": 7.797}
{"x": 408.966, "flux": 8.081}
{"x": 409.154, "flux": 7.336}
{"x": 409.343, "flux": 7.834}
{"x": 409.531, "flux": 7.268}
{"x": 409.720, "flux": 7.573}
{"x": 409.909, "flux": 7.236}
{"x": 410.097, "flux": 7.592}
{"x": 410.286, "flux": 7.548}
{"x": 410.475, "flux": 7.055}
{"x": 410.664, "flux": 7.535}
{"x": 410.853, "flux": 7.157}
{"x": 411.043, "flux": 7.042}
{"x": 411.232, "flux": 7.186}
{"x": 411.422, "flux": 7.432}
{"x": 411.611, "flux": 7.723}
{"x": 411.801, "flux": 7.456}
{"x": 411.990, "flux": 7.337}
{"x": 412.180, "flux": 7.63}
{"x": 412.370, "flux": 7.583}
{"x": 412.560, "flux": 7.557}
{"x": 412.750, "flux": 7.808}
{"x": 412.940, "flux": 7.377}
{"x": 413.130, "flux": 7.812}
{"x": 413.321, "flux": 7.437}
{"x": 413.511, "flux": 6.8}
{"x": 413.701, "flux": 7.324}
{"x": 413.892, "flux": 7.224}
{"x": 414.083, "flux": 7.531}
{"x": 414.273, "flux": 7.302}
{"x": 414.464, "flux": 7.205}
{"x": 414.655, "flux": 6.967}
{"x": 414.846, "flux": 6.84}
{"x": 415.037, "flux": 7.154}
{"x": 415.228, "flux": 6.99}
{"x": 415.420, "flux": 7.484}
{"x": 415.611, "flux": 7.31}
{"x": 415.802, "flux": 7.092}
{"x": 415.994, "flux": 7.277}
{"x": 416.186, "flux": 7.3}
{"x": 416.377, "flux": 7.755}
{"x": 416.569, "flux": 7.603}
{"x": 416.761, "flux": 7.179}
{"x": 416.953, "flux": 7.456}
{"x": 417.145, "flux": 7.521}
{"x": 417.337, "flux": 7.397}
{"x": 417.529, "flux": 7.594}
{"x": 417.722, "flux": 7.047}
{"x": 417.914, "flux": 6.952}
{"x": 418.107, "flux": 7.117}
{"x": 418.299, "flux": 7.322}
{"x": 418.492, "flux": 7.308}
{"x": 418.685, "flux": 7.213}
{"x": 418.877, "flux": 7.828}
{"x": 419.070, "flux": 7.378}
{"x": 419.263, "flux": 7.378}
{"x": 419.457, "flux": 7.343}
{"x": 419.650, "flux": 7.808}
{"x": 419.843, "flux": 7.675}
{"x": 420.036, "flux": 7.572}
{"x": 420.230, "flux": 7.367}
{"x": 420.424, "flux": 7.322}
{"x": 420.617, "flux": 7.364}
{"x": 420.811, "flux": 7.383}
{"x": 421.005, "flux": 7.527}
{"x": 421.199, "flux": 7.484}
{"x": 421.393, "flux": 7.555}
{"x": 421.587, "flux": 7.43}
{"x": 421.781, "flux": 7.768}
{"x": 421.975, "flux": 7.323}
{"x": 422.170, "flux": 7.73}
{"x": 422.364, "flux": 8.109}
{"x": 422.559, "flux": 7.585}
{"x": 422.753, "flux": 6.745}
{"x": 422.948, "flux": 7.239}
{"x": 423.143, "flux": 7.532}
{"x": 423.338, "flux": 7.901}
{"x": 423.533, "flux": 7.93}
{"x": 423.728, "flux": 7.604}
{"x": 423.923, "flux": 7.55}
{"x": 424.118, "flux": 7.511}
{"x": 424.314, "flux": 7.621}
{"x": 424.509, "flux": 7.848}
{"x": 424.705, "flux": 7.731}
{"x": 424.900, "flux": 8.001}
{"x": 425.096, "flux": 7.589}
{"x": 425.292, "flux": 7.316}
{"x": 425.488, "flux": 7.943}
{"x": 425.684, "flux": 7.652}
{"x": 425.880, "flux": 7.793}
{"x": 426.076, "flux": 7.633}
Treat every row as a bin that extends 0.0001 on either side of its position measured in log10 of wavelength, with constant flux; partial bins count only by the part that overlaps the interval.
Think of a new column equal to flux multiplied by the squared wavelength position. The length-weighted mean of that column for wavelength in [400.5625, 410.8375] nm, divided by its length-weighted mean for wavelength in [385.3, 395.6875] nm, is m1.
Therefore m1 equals 1.1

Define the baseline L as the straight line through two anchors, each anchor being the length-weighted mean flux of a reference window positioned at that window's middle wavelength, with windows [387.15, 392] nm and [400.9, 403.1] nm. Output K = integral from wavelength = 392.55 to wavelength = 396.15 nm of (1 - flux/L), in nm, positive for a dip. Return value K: 0.131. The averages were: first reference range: 6.97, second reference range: 7.14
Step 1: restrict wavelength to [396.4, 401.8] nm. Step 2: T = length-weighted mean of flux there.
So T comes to 6.87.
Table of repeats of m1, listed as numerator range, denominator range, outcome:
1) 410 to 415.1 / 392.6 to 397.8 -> 1.19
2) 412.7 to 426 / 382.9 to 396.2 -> 1.25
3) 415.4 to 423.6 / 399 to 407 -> 1.13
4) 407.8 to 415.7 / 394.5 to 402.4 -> 1.14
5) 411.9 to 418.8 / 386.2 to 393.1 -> 1.18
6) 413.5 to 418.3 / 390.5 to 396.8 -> 1.18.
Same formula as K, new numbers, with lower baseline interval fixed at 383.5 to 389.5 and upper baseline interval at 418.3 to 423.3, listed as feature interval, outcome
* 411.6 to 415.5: 0.02 nm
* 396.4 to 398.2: 0.16 nm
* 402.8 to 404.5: 0.07 nm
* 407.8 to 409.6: -0.07 nm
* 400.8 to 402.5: 0.00 nm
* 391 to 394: 0.15 nm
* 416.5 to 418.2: 0.03 nm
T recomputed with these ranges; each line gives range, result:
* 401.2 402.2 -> 7.31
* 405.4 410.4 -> 7.45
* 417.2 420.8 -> 7.39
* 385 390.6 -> 7.08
